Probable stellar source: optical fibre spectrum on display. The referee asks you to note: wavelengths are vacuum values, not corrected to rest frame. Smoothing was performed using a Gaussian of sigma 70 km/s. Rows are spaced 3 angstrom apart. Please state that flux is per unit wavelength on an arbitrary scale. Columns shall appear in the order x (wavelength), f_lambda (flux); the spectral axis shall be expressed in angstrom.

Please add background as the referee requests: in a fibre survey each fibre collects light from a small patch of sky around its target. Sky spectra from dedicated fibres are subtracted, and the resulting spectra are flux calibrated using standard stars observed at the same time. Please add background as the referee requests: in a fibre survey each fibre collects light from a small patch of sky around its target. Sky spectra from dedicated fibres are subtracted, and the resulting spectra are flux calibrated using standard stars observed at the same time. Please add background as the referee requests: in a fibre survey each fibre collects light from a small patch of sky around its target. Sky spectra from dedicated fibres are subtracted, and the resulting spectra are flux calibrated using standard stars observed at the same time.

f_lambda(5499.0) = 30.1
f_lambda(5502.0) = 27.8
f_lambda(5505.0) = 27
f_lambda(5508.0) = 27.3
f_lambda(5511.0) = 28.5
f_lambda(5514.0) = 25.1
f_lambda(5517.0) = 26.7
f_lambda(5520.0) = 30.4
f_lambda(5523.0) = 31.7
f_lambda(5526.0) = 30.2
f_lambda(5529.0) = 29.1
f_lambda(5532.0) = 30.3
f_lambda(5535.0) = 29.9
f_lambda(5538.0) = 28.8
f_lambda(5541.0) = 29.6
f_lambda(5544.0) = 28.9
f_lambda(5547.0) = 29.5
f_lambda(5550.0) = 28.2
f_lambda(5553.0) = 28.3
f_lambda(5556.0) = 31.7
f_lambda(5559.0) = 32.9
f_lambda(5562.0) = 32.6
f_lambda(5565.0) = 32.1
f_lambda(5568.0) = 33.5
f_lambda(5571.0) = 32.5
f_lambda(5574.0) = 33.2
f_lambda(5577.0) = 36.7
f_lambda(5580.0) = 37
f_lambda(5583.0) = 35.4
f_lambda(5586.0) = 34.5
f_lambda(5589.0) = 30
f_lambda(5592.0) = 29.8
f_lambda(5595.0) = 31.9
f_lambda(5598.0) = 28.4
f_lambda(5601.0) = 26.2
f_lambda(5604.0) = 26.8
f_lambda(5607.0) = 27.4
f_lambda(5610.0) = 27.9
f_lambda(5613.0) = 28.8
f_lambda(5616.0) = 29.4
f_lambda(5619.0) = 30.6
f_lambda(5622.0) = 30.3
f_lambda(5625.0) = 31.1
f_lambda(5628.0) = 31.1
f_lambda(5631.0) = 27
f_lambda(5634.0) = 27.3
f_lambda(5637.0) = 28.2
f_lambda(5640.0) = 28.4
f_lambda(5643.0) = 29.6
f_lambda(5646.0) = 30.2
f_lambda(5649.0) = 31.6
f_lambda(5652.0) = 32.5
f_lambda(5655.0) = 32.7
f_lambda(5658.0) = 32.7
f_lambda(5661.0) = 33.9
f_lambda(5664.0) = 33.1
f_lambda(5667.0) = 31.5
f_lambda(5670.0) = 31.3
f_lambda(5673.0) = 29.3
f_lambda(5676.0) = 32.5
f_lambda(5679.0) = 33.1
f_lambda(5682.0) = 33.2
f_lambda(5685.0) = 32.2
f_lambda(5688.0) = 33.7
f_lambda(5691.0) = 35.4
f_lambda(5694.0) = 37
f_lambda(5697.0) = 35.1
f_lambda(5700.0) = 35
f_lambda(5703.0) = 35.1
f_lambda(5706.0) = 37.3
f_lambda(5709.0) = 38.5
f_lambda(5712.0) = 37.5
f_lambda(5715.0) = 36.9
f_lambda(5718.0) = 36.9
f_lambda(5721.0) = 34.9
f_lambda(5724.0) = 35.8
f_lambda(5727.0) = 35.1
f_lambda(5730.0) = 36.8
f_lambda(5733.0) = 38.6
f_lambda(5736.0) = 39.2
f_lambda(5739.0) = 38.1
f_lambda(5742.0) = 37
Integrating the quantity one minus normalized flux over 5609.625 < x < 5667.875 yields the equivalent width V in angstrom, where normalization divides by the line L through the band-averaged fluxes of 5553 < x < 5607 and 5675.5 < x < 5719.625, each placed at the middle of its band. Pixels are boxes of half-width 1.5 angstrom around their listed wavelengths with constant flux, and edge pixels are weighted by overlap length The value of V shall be 5.5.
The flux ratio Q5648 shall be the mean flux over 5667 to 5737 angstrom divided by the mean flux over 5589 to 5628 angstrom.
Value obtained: 1.20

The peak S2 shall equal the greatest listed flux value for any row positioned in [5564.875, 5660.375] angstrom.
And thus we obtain 37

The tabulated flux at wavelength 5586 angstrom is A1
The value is 34.5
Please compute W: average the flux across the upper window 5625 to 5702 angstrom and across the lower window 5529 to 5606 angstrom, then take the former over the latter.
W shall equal 1.0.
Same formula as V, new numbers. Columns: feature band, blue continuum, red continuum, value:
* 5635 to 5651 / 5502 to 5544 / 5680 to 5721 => 1.82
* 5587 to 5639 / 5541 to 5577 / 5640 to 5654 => 3.35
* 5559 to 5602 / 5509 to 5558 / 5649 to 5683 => -3.15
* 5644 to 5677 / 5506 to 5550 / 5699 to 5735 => 2.32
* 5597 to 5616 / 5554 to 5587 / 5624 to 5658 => 2.48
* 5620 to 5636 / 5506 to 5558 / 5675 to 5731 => 1.59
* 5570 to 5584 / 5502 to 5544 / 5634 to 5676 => -2.50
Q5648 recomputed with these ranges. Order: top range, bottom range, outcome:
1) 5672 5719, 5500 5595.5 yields 1.14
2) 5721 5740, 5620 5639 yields 1.27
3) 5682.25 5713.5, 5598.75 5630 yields 1.23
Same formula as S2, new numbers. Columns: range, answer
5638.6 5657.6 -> 32.7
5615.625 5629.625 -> 31.1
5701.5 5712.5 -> 38.5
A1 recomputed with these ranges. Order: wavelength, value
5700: 35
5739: 38.1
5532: 30.3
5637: 28.2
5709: 38.5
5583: 35.4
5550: 28.2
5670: 31.3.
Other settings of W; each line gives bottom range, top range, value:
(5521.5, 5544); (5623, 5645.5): 0.97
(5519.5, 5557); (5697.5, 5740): 1.24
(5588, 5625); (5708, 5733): 1.26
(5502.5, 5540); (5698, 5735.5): 1.27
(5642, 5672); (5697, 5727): 1.14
